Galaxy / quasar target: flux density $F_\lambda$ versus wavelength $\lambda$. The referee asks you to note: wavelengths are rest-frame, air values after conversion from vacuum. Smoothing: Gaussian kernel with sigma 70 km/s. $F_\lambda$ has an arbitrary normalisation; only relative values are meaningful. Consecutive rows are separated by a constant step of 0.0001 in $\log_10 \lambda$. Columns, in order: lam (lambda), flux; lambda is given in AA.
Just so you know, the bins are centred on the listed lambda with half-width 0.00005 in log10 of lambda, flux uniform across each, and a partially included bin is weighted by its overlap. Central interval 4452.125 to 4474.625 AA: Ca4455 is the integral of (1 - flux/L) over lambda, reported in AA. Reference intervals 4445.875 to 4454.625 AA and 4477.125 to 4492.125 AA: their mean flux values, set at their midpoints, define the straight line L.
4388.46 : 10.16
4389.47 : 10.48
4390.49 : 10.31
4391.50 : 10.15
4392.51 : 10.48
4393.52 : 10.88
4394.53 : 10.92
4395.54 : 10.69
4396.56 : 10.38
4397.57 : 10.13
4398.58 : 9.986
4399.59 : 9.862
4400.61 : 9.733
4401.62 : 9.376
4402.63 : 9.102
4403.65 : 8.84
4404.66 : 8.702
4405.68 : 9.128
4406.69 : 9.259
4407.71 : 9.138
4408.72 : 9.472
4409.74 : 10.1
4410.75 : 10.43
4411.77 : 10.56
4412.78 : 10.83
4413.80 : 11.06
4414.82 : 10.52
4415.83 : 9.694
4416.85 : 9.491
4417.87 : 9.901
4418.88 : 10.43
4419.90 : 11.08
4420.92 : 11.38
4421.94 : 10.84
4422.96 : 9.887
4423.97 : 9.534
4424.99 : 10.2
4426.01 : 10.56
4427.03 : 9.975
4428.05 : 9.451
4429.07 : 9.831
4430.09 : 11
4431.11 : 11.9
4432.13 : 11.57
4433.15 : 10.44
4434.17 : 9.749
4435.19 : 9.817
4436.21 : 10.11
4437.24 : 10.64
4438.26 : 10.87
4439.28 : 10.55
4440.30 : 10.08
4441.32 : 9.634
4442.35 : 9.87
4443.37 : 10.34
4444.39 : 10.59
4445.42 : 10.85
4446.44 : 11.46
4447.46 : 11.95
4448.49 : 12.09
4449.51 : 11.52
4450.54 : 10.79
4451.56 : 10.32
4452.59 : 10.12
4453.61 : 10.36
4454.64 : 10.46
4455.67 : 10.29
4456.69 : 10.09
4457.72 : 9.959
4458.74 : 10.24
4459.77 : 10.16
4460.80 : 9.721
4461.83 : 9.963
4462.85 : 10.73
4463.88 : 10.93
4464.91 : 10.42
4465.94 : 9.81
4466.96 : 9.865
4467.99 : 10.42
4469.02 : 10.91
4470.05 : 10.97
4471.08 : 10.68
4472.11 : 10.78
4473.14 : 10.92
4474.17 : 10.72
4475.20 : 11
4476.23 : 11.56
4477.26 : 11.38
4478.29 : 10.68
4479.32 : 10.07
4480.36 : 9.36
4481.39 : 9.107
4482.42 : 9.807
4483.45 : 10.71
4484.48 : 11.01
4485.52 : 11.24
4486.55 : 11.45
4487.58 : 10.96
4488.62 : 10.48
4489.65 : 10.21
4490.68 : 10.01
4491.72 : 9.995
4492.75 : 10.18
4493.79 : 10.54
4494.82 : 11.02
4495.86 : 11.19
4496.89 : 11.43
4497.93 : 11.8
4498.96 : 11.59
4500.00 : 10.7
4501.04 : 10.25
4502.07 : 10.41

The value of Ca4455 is 0.9 AA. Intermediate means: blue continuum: 11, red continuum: 10.4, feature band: 10.4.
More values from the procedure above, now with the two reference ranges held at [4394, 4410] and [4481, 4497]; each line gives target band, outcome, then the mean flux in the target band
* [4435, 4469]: -0.9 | 10.5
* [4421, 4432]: -0.5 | 10.4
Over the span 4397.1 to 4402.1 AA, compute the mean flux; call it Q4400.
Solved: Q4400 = 9.82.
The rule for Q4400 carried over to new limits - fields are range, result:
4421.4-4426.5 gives 10.2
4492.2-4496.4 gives 10.7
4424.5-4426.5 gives 10.4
